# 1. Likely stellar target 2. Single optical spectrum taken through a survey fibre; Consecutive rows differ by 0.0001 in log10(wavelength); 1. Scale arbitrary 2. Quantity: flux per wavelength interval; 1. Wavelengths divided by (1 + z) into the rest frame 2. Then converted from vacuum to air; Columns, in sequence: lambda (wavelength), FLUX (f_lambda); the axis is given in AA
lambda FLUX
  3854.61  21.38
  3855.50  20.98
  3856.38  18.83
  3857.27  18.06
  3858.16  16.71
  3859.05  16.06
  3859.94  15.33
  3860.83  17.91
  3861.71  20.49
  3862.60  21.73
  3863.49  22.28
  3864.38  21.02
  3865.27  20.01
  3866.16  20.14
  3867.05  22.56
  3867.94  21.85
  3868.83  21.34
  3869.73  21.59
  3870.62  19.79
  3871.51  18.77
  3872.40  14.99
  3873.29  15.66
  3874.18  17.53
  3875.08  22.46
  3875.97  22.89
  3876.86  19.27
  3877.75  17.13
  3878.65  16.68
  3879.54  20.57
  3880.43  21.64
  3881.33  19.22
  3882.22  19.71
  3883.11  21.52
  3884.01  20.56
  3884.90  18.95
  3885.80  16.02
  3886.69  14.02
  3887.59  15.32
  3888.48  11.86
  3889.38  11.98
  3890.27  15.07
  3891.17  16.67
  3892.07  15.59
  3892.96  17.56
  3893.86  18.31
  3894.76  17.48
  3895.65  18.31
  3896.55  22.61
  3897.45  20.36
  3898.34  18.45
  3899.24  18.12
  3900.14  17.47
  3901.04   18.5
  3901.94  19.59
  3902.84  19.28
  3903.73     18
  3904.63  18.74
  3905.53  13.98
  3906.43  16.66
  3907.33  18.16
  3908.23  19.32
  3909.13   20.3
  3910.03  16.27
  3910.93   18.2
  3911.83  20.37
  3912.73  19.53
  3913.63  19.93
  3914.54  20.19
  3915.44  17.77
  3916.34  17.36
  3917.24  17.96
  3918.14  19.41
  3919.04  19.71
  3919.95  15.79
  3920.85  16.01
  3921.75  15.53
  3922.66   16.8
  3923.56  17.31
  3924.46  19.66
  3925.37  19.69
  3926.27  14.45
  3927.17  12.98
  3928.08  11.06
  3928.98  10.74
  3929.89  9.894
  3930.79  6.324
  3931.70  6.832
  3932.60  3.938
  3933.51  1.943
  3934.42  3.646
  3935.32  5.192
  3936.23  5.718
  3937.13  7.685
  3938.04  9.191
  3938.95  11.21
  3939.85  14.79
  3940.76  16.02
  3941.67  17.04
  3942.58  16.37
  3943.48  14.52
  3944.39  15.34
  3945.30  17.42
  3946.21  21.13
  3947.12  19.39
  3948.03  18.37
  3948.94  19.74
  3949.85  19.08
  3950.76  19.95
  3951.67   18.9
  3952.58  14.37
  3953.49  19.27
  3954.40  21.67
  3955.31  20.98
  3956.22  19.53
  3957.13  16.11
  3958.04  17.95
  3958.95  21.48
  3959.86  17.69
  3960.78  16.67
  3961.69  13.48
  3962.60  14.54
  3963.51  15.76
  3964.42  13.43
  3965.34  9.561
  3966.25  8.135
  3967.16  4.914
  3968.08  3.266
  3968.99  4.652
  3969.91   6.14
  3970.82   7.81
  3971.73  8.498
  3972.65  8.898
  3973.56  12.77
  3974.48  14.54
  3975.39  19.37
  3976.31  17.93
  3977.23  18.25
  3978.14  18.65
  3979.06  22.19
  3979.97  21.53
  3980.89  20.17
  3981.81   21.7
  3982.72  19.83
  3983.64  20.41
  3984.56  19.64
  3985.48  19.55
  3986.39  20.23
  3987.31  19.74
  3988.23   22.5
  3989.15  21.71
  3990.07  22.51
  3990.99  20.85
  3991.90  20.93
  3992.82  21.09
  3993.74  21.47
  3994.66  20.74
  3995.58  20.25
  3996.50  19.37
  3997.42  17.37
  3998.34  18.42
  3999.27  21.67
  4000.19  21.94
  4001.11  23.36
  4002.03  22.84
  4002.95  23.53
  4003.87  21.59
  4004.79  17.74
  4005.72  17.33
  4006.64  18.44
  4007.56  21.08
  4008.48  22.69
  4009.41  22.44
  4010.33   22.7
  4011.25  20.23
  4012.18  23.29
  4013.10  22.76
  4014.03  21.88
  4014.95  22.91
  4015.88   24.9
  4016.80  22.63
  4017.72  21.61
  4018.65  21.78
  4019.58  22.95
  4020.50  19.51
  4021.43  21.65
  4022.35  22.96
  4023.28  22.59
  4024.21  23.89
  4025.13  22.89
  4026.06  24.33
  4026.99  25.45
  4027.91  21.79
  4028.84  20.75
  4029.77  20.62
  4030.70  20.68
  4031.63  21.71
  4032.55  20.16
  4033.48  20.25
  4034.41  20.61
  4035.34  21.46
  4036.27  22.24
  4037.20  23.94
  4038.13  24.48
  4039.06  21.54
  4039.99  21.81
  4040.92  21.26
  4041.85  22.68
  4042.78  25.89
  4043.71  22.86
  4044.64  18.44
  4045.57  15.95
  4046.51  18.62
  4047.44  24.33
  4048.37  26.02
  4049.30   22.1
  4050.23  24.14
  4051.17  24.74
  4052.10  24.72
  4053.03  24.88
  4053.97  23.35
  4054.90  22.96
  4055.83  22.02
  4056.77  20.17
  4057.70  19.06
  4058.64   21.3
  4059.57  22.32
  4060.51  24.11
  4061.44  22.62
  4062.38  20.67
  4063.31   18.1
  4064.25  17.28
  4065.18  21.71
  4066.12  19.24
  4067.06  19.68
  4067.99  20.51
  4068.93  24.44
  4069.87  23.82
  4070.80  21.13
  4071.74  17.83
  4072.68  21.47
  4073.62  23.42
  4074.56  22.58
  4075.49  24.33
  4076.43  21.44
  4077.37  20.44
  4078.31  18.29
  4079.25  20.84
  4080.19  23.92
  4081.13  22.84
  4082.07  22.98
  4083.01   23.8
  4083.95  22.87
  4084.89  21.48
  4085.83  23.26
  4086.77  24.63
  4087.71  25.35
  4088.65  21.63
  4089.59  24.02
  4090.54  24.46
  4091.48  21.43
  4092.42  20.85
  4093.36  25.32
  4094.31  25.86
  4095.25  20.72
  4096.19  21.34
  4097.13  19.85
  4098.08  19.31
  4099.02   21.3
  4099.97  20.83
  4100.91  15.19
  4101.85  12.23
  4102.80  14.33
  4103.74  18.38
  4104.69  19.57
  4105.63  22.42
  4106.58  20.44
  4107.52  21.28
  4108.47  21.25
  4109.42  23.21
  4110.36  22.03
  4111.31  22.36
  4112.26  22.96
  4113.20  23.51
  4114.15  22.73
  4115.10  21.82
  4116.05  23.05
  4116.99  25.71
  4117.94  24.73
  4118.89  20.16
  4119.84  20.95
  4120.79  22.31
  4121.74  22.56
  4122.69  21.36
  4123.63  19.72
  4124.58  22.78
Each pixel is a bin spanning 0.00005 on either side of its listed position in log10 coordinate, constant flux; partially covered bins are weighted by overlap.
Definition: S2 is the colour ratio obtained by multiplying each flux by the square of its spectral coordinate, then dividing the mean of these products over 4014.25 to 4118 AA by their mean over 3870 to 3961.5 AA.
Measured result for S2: 1.42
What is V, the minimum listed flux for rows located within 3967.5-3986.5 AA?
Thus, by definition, 3.266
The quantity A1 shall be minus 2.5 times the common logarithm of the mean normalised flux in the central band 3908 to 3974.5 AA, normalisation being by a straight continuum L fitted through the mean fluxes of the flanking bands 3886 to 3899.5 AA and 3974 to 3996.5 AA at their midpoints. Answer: 0.27 mag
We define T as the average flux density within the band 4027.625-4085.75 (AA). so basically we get 21.8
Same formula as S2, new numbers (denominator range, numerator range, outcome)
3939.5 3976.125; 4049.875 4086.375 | 1.54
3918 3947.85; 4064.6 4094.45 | 1.83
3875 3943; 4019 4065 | 1.47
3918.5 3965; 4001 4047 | 1.54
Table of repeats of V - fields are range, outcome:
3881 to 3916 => 11.86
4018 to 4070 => 15.95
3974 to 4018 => 14.54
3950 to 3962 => 13.48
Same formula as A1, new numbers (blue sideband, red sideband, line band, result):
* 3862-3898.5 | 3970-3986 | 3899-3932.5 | 0.10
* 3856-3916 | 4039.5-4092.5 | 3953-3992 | 0.23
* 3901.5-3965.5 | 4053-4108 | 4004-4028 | -0.17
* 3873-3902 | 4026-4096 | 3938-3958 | 0.12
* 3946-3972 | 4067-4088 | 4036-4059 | -0.10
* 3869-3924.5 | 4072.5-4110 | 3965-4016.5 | 0.08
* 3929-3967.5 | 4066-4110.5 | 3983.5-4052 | -0.22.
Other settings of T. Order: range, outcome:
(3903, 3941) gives 14.4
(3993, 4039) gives 21.7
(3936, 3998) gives 16.6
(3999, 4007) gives 21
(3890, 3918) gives 18.3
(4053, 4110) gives 21.4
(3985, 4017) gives 21.2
